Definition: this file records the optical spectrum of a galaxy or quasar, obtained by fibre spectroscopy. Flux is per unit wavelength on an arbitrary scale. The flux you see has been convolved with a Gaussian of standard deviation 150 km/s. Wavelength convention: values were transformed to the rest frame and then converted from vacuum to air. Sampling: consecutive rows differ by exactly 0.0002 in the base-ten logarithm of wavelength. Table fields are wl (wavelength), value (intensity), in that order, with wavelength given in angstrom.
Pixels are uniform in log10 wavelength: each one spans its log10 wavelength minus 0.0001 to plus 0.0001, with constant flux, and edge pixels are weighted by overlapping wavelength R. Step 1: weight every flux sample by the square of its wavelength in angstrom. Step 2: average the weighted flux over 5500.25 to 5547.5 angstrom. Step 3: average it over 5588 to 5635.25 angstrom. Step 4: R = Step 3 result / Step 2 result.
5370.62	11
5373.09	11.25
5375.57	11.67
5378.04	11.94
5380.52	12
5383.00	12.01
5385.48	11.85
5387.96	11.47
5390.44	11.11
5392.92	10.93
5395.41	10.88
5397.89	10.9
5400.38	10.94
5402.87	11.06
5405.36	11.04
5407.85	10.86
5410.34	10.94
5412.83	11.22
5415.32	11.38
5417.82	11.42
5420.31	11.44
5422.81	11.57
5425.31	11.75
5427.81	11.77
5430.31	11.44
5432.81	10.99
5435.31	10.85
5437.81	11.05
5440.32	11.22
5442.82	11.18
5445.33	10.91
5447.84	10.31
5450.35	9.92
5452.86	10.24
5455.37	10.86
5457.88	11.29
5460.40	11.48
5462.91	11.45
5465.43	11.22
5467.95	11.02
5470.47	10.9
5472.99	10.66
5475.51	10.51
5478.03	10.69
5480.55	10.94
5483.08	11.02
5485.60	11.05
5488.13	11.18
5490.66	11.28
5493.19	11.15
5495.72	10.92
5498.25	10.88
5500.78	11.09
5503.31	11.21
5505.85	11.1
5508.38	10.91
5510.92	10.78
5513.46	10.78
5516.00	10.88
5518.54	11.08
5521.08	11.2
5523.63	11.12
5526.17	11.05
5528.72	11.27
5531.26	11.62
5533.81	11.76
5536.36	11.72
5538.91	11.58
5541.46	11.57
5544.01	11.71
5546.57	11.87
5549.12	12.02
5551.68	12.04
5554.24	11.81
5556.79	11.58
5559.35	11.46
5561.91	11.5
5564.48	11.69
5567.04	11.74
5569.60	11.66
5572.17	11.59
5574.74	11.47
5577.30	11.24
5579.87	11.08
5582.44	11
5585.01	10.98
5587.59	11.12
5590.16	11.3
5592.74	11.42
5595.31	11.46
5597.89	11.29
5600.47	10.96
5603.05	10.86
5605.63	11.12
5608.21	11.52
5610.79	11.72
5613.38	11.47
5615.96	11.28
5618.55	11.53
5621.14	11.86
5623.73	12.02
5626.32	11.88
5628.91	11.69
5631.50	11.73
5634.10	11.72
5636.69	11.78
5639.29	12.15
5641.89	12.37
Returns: 1.05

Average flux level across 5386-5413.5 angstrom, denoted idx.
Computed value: 11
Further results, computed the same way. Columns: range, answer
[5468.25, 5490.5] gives 10.9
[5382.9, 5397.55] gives 11.3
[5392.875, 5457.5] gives 11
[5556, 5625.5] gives 11.4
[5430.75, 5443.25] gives 11.1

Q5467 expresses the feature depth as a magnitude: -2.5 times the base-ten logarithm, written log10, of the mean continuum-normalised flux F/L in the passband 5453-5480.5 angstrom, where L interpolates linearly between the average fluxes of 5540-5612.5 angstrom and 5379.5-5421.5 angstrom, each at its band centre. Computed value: 0.03 mag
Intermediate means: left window 11.3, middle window 11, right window 11.5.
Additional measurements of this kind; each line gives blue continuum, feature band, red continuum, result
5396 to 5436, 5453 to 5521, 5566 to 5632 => 0.03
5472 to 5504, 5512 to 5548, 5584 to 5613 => -0.03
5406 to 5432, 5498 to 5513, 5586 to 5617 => 0.03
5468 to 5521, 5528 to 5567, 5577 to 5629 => -0.05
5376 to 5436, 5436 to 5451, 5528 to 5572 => 0.06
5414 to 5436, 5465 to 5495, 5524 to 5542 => 0.05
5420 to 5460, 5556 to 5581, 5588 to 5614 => -0.02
